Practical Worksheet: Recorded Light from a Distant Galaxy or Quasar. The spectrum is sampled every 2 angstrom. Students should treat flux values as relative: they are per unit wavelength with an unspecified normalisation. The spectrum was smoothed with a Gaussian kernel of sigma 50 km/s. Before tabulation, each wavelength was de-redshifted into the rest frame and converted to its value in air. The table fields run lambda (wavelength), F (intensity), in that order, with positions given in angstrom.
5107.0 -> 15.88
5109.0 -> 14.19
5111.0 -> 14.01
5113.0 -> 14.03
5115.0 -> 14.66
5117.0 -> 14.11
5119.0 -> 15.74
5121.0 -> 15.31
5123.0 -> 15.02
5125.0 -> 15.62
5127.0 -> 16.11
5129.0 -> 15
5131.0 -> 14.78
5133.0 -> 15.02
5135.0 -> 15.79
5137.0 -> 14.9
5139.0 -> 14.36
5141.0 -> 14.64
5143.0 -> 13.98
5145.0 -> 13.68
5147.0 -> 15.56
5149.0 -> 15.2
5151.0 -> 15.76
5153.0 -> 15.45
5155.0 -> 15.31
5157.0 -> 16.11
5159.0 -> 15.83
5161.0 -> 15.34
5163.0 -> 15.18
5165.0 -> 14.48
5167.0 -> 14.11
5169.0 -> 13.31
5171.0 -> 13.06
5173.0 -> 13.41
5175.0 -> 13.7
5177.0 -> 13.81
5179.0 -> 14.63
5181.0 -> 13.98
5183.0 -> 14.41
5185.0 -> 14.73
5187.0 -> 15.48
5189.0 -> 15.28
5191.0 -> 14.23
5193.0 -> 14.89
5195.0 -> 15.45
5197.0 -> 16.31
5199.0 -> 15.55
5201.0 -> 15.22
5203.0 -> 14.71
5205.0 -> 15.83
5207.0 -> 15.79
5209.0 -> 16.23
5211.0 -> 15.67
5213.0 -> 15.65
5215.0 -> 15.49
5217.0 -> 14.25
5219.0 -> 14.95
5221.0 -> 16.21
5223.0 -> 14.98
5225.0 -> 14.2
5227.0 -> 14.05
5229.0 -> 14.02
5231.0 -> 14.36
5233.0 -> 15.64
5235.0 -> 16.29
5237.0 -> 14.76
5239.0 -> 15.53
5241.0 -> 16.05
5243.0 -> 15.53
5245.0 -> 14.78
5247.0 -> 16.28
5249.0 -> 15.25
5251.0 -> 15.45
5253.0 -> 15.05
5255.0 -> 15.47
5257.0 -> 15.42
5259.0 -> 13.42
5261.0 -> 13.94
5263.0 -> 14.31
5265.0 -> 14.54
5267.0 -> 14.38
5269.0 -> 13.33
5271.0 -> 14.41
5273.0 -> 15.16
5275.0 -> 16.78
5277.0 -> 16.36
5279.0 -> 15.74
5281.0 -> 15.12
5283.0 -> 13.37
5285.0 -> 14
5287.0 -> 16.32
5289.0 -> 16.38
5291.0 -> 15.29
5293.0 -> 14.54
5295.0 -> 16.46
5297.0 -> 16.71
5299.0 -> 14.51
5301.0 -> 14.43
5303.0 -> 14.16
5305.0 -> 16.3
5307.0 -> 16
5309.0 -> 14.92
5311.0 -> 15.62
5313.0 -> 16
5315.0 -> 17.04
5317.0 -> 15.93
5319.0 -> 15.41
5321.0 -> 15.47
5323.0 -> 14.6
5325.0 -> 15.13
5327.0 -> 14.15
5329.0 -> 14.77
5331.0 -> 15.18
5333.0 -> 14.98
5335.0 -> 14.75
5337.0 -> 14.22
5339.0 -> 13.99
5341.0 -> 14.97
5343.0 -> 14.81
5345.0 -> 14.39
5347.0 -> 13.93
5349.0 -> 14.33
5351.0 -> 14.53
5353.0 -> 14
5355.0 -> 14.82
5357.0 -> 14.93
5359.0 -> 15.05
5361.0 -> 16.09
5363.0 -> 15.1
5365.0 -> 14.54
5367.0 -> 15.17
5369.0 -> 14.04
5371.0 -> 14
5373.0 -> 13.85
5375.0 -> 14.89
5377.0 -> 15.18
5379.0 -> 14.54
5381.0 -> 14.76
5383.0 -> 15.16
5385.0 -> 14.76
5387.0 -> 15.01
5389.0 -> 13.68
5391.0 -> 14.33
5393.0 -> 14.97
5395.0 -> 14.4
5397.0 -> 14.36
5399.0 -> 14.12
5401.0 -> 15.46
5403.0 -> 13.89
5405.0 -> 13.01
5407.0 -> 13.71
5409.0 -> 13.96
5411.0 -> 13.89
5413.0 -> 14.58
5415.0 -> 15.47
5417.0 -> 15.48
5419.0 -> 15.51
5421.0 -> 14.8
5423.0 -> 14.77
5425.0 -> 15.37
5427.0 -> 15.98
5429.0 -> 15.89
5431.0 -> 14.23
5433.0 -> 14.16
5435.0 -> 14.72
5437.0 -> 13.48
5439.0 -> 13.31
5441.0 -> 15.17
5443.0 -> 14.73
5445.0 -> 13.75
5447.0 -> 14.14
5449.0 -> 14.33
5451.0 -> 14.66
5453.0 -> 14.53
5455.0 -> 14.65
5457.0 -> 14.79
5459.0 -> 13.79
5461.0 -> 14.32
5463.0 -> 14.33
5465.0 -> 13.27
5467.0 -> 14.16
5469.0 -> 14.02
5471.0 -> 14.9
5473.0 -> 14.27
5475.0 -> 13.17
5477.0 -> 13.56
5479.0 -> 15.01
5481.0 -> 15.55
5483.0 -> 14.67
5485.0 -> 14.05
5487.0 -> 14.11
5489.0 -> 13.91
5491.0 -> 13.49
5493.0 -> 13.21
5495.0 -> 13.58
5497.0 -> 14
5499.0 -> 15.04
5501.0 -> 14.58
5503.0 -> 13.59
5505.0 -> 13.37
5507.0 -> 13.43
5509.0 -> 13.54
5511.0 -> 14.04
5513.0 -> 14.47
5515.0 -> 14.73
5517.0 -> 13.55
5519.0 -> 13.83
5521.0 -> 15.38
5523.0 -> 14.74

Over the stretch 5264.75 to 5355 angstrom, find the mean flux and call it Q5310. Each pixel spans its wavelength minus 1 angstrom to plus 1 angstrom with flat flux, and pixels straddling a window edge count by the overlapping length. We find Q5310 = 15.1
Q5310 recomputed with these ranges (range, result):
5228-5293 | 15.1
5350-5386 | 14.7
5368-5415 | 14.4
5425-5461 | 14.5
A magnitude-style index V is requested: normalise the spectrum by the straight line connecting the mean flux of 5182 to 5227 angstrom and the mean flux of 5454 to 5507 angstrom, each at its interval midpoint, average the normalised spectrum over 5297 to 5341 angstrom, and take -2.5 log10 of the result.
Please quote -0.03 mag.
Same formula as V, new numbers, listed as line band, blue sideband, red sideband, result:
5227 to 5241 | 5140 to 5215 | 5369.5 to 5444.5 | -0.02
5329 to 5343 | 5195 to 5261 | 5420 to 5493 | 0.01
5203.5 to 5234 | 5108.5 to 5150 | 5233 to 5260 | 0.01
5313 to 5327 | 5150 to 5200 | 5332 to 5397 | -0.06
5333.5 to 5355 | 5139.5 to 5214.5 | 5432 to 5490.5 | 0.01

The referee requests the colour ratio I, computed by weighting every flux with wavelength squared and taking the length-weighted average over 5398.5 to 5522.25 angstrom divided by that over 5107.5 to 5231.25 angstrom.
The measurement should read 1.07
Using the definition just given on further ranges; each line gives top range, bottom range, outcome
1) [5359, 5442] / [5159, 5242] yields 1.06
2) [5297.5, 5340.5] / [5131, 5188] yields 1.10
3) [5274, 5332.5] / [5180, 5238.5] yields 1.05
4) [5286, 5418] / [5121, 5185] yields 1.09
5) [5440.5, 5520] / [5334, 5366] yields 1.01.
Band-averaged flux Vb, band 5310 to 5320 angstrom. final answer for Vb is 16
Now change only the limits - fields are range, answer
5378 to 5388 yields 14.8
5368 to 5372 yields 14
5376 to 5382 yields 14.8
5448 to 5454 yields 14.5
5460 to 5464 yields 14.3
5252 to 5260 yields 14.8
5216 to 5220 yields 14.6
